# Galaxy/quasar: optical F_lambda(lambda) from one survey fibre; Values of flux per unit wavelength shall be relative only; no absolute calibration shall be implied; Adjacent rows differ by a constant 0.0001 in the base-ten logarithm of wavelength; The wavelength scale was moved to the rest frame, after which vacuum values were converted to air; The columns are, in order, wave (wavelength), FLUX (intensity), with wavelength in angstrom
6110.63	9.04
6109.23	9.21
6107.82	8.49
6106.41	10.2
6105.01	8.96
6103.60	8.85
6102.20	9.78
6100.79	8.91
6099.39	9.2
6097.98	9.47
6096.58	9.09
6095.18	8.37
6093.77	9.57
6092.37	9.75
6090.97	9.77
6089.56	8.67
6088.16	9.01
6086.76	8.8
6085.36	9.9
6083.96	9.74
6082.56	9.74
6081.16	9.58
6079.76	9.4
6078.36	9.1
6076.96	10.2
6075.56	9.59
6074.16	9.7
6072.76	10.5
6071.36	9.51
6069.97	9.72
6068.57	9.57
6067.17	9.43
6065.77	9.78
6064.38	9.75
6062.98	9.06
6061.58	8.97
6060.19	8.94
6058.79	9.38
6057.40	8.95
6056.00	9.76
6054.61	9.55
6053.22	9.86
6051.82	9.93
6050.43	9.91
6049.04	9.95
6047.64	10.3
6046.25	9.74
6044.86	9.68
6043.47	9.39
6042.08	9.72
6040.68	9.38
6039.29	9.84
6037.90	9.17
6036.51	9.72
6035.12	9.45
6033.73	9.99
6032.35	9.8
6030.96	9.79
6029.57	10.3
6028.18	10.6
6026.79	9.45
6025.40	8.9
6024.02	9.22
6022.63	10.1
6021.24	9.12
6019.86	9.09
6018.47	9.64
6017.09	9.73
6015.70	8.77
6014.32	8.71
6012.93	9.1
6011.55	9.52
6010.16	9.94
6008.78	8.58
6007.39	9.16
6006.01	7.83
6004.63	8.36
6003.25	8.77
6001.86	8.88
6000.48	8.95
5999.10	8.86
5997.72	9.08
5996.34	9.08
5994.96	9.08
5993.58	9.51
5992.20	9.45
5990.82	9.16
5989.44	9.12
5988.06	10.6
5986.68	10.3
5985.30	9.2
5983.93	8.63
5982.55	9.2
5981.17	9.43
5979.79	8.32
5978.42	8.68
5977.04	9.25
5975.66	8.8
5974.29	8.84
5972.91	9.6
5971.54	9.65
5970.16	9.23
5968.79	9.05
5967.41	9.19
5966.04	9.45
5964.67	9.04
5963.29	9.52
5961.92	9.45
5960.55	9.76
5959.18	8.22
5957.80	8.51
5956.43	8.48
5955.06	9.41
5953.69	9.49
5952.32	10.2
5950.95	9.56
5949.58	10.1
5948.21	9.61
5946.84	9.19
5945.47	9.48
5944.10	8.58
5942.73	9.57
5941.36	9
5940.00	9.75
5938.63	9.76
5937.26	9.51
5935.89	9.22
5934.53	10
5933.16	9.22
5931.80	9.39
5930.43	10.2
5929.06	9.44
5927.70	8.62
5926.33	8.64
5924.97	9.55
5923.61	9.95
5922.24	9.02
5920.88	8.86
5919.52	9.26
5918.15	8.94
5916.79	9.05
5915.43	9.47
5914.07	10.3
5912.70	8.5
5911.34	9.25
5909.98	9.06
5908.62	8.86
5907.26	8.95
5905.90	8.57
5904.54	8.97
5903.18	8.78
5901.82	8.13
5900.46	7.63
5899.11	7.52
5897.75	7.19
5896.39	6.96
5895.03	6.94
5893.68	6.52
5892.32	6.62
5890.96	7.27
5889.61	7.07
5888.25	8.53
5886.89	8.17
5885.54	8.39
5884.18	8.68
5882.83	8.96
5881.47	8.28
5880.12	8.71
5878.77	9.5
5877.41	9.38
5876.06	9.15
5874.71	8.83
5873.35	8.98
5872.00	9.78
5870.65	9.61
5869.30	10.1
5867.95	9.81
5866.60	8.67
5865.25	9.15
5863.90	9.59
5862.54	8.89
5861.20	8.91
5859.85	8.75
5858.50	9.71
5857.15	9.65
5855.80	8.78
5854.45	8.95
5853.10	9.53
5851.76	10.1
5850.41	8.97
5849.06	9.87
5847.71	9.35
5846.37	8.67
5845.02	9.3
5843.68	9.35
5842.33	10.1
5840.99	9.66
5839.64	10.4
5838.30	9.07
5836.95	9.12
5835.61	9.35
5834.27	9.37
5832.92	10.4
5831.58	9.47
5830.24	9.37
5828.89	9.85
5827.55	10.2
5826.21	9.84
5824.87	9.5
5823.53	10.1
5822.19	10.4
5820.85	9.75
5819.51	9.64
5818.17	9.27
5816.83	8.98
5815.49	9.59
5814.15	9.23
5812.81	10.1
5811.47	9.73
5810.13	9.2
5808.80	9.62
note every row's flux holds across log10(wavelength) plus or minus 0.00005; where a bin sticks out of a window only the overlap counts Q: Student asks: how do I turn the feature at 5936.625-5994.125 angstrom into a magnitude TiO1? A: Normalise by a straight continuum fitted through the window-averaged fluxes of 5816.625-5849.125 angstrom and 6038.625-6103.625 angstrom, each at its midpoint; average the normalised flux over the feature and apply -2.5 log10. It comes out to 0.029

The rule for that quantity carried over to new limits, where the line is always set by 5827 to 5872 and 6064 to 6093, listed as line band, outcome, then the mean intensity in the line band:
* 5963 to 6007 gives 0.047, 9.13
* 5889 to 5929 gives 0.126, 8.45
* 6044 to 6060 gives -0.015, 9.7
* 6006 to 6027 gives 0.038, 9.22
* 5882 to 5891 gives 0.155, 8.21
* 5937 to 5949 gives 0.014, 9.38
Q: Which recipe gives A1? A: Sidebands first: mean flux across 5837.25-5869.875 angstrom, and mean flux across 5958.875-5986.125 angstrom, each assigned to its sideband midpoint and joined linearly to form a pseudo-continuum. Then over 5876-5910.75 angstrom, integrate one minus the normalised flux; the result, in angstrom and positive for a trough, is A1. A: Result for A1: 4.2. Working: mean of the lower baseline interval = 9.38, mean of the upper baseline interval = 9.15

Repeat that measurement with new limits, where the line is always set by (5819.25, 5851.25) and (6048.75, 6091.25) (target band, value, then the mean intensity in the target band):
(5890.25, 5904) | 3.20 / 7.38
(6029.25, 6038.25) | -0.19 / 9.75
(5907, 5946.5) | 1.24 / 9.29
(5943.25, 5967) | 0.70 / 9.3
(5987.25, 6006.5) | 0.99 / 9.07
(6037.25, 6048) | -0.10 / 9.63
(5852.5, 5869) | 0.69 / 9.22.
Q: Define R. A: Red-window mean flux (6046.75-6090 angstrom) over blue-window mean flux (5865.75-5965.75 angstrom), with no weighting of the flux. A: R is 1.1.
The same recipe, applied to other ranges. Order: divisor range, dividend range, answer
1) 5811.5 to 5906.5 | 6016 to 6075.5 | 1.07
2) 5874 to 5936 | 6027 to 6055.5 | 1.13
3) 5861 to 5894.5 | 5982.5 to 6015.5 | 1.05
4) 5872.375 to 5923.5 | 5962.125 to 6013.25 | 1.08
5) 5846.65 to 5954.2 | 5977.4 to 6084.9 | 1.05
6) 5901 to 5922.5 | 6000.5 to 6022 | 1.00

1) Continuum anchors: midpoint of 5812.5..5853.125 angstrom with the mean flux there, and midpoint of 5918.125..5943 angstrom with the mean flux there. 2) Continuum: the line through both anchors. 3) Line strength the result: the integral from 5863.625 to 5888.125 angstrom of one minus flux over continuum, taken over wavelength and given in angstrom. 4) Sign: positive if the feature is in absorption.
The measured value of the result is 1.1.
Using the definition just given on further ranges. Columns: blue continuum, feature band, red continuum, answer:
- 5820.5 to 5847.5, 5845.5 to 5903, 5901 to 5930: 4.3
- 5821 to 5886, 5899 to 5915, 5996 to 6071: 1.1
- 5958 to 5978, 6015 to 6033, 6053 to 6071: -0.5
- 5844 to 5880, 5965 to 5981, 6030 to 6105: 0.5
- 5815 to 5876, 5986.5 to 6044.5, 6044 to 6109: 0.7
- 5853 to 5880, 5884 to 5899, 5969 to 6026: 2.9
